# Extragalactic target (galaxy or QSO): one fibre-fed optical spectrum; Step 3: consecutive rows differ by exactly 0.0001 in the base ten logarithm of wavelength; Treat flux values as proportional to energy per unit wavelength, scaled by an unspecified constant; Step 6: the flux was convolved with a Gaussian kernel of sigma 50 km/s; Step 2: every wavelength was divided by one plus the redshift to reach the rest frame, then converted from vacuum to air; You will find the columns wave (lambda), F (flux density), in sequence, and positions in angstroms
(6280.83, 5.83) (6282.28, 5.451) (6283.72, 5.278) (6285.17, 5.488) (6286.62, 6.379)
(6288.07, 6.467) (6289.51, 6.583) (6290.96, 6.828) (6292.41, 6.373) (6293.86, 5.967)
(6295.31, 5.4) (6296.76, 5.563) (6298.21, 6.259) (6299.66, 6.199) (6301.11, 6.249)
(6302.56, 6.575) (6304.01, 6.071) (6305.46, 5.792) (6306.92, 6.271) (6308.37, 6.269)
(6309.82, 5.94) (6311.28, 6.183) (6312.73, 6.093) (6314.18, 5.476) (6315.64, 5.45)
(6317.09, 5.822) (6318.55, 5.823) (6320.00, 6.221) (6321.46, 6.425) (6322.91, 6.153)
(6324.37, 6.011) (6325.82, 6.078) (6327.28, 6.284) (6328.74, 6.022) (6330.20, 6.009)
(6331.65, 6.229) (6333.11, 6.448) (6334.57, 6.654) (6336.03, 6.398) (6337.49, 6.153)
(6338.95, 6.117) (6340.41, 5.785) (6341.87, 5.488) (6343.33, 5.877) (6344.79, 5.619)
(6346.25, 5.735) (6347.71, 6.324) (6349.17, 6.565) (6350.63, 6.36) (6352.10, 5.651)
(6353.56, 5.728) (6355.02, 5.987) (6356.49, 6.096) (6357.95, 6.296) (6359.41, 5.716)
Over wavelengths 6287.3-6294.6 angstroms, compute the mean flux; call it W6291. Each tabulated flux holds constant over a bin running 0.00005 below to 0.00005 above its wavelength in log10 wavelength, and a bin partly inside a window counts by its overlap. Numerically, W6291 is 6.44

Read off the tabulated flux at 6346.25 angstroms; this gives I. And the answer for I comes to 5.735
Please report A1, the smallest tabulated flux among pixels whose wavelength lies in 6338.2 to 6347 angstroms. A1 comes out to 5.488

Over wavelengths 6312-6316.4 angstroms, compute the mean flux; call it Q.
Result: 5.68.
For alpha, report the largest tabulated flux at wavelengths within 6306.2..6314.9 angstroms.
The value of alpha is 6.271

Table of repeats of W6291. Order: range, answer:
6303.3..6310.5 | 6.07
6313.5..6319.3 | 5.65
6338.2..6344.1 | 5.82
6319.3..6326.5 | 6.18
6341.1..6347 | 5.69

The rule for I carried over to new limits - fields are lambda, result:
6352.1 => 5.651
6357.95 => 6.296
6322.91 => 6.153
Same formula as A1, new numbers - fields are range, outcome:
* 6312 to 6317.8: 5.45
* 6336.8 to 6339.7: 6.117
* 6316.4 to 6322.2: 5.822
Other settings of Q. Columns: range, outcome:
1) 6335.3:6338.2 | 6.27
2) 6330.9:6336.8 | 6.43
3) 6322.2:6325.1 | 6.09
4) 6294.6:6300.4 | 5.86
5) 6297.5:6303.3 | 6.32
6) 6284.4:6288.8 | 6.1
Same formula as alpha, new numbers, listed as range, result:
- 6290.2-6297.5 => 6.828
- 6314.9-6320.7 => 6.221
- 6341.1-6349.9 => 6.565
